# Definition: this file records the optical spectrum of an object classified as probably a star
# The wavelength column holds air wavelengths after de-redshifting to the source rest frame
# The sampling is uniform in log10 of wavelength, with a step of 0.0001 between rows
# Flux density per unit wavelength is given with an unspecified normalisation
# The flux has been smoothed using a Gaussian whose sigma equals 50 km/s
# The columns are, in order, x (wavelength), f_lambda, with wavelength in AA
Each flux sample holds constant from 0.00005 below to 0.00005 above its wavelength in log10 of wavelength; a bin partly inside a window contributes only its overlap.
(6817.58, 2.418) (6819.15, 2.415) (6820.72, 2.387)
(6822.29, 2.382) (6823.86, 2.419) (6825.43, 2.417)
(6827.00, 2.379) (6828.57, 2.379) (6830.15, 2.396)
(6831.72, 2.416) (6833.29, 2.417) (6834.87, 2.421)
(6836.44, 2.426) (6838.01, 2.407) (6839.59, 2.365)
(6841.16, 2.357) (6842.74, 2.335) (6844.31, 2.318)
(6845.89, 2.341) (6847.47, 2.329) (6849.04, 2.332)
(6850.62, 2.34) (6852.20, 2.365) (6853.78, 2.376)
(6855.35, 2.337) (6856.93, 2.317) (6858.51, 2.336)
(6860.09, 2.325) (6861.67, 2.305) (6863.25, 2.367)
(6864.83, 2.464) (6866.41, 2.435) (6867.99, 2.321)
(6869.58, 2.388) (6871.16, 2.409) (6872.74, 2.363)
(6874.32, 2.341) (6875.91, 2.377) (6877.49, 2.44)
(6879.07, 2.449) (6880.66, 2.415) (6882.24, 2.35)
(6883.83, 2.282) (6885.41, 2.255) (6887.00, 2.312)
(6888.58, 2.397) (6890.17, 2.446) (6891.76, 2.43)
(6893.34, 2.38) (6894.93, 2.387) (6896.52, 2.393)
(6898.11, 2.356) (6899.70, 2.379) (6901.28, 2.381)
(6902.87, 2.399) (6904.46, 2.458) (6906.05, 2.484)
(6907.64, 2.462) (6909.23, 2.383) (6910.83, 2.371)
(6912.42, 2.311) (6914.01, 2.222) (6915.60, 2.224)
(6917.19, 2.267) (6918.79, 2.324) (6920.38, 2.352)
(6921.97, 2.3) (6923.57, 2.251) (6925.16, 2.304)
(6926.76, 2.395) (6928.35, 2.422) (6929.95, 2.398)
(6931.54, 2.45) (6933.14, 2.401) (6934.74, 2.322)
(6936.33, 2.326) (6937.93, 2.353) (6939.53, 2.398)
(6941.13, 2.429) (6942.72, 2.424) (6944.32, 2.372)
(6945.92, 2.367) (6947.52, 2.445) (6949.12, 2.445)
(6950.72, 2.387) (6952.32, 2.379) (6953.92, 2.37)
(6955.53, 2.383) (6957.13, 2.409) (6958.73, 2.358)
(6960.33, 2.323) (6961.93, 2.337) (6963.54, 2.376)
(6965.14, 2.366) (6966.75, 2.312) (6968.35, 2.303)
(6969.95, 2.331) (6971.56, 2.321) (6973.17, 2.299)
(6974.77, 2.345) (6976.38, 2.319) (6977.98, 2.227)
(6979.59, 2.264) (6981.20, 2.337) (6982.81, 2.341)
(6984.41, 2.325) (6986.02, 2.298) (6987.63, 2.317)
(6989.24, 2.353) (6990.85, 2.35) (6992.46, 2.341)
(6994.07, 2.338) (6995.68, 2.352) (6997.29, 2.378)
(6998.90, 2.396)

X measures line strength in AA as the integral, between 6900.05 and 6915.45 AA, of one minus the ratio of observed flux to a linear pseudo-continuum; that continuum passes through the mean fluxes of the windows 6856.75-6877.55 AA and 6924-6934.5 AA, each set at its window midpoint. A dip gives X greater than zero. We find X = 0.0 AA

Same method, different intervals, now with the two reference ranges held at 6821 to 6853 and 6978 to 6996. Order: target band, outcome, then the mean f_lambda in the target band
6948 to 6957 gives -0.2 AA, 2.39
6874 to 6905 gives -0.3 AA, 2.38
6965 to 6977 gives 0.0 AA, 2.32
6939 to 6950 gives -0.3 AA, 2.41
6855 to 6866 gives 0.1 AA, 2.35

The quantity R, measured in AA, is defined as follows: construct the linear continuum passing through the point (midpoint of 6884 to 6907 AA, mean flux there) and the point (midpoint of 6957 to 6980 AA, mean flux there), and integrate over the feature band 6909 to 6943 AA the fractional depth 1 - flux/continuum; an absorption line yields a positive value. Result 0.2 AA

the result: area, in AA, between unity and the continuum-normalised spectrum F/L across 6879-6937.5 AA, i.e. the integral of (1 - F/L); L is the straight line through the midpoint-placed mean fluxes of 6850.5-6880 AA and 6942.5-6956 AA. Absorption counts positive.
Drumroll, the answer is 0.5 AA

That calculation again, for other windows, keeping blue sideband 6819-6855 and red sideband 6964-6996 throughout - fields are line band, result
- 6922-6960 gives -0.7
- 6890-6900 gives -0.2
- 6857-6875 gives 0.0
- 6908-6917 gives 0.2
